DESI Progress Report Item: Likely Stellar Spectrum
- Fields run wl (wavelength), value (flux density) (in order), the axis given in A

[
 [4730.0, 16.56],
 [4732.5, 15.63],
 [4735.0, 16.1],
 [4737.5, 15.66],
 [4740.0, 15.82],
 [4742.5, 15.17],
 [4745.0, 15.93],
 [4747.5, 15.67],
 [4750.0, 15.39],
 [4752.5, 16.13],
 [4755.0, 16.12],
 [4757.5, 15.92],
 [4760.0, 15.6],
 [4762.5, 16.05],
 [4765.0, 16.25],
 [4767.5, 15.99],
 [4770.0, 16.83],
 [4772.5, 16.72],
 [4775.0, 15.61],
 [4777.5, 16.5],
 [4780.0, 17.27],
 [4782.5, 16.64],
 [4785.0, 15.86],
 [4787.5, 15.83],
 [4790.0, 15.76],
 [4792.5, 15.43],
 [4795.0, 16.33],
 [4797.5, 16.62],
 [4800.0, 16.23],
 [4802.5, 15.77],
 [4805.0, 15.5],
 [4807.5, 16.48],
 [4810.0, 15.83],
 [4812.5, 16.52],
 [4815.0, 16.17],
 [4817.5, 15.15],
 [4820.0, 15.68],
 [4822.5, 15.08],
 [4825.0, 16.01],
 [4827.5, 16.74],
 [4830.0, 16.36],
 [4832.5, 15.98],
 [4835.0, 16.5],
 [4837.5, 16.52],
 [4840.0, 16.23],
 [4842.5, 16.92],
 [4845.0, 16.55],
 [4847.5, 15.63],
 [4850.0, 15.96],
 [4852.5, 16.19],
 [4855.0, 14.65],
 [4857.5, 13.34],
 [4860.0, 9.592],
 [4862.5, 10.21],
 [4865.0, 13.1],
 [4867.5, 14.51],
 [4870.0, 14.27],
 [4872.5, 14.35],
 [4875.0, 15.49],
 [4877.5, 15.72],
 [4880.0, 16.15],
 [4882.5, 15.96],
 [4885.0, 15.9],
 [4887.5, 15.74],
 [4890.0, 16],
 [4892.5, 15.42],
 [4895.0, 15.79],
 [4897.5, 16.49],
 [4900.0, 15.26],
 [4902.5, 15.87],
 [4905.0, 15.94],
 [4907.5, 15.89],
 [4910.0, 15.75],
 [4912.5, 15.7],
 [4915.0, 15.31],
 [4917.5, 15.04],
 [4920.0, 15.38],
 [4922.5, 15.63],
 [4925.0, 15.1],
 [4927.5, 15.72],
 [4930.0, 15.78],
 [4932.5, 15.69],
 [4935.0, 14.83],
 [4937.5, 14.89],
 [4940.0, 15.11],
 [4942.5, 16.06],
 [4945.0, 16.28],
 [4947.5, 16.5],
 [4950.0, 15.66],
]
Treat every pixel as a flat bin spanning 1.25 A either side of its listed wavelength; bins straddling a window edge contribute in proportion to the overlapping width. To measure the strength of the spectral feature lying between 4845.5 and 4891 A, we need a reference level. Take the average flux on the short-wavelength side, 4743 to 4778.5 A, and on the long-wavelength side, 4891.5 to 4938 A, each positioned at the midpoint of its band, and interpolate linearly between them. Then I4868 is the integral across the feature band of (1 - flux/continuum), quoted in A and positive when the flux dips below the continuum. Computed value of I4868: 3.1 A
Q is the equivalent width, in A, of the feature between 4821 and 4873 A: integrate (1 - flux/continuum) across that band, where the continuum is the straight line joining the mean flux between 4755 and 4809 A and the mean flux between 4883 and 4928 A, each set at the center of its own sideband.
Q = 3.0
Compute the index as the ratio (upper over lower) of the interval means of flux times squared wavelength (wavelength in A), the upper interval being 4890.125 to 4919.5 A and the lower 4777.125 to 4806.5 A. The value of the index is 1.02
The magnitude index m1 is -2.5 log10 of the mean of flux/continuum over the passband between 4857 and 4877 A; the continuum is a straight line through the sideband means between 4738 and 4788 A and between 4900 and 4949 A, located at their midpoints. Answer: 0.19 mag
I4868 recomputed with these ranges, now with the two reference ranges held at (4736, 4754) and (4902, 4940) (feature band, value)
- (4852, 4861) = 1.3 A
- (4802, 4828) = -0.5 A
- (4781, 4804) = -0.6 A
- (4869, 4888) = 0.1 A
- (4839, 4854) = -0.6 A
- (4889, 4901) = -0.2 A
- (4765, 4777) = -0.5 A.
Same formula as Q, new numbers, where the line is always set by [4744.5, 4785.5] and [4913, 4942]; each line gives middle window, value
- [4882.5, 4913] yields -0.64 A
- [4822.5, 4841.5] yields -0.53 A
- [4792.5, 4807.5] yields -0.08 A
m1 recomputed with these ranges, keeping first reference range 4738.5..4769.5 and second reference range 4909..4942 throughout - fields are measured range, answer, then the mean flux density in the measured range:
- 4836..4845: -0.06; 16.6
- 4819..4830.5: -0.02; 16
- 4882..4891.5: -0.03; 15.9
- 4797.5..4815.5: -0.03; 16.1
